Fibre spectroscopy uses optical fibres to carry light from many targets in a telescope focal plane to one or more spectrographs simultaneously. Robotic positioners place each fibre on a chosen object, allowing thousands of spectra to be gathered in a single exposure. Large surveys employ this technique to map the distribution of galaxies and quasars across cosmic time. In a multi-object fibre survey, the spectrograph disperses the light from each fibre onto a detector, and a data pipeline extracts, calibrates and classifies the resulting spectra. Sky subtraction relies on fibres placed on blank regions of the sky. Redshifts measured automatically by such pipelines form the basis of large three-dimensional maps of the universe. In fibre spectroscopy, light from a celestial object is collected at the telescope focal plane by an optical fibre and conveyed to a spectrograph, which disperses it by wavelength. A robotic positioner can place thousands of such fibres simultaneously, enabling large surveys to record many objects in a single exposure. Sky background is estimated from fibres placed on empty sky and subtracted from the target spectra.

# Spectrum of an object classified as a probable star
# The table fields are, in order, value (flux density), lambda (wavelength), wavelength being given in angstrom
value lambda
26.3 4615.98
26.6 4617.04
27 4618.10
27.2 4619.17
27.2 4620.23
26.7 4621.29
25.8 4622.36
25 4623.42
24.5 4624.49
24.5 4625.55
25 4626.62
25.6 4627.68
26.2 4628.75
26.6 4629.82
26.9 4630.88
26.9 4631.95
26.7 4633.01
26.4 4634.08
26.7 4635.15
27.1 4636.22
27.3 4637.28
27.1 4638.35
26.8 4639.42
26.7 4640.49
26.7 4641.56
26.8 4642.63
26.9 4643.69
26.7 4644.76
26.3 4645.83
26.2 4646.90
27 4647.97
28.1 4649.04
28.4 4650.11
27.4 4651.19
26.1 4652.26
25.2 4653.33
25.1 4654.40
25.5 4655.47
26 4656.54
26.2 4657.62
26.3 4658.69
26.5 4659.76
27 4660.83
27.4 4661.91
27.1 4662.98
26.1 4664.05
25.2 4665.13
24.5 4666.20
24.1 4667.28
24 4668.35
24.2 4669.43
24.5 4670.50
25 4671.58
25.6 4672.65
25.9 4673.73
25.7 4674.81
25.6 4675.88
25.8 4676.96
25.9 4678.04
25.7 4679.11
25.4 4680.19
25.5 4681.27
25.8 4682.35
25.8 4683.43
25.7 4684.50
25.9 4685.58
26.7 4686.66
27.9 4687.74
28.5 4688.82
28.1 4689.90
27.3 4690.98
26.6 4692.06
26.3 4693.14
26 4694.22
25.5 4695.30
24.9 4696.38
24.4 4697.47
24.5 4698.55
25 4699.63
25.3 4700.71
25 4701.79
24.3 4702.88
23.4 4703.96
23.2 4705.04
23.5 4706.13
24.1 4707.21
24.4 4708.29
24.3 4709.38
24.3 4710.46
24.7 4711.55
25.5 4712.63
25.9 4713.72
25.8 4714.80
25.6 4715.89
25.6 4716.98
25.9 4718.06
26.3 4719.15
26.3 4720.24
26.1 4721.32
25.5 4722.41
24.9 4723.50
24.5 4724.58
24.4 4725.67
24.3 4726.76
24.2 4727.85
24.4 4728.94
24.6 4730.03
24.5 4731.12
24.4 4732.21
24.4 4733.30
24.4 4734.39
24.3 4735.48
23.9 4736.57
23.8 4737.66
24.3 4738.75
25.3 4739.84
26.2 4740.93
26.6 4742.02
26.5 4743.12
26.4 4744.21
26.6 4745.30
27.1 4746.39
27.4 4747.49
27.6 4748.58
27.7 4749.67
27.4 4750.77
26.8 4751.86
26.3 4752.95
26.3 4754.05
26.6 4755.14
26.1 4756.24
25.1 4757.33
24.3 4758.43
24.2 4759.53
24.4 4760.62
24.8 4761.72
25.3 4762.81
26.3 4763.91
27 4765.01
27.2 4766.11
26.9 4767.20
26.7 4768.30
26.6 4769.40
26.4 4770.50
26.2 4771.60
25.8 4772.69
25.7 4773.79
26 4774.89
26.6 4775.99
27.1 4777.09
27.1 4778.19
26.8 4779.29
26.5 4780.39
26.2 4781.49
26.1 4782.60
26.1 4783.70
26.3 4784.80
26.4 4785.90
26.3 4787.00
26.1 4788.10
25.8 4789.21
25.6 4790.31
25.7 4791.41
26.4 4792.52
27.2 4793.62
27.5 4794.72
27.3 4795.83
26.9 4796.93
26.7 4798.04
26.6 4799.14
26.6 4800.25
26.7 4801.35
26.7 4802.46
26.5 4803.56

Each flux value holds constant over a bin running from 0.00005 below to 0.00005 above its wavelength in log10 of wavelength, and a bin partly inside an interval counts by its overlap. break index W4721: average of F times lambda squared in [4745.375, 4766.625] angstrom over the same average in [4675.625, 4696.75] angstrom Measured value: 1.0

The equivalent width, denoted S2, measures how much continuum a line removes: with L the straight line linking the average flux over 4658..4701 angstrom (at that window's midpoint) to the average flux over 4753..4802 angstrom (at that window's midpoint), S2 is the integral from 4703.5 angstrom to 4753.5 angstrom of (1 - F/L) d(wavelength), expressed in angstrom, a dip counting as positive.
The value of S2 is 1.4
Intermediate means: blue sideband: 25.8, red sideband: 26.2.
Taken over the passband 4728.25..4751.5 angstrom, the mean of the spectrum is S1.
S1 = 25.6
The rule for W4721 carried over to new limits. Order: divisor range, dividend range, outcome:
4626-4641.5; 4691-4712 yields 0.96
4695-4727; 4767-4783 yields 1.09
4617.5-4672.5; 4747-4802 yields 1.06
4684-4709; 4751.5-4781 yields 1.06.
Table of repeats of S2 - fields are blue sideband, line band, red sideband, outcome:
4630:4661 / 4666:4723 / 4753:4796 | 2.3 angstrom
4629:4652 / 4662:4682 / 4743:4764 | 1.0 angstrom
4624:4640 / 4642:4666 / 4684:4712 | -0.5 angstrom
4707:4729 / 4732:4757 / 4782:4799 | -0.3 angstrom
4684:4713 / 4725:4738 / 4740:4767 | 0.8 angstrom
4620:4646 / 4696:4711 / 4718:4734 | 0.6 angstrom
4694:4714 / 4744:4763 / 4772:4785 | -0.3 angstrom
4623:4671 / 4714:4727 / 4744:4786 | 0.4 angstrom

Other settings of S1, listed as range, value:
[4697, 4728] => 24.9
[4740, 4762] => 26.2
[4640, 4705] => 25.9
